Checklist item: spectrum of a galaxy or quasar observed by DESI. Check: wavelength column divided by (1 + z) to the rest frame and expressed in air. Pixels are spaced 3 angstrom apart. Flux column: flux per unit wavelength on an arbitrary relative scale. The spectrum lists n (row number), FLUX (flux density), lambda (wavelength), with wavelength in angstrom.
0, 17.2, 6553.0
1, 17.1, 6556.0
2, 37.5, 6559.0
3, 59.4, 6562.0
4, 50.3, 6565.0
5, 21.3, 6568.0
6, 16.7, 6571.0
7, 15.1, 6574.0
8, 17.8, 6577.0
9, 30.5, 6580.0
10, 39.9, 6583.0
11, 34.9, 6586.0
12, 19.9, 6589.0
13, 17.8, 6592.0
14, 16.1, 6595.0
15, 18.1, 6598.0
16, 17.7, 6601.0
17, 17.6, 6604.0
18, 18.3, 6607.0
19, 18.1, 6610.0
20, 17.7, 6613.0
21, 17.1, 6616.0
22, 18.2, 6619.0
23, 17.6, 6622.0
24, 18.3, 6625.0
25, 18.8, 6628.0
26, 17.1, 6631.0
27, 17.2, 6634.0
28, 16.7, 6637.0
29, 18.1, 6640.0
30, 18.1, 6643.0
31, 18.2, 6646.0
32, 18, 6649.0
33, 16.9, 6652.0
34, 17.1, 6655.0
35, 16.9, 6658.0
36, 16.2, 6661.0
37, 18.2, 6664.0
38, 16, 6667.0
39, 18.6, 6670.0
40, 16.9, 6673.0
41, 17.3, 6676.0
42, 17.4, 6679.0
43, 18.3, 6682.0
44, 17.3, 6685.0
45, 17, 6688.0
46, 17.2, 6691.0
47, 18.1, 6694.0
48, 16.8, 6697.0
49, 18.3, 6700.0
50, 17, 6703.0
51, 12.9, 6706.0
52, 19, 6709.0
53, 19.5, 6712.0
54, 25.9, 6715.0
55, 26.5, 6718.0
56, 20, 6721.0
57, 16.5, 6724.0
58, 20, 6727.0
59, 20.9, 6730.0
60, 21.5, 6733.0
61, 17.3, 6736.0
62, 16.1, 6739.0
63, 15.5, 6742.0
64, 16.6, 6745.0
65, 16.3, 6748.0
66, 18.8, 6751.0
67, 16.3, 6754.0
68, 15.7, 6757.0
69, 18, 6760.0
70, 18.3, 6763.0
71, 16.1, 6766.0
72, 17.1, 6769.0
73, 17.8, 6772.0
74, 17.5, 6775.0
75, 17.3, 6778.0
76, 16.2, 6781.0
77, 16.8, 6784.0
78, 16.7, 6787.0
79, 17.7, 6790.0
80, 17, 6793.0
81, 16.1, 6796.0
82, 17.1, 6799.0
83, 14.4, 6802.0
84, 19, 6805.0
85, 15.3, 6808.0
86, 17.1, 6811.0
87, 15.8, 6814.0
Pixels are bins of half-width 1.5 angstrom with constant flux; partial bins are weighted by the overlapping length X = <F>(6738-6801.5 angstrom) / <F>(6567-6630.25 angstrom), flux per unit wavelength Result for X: 0.8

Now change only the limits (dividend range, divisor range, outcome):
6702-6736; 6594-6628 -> 1.12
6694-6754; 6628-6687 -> 1.07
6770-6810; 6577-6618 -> 0.78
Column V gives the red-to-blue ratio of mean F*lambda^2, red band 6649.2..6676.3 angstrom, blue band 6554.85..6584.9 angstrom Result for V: 0.6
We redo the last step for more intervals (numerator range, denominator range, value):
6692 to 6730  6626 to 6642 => 1.12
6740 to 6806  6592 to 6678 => 1.00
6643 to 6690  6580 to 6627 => 0.85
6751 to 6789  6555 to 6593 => 0.62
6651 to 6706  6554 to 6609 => 0.69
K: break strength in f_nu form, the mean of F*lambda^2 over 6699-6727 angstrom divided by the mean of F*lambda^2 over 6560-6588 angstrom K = 0.64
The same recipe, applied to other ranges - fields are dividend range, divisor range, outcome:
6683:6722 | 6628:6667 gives 1.10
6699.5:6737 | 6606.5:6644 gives 1.14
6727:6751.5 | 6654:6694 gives 1.06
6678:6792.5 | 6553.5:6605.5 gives 0.72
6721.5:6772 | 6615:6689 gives 1.04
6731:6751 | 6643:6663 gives 1.03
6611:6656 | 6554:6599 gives 0.66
